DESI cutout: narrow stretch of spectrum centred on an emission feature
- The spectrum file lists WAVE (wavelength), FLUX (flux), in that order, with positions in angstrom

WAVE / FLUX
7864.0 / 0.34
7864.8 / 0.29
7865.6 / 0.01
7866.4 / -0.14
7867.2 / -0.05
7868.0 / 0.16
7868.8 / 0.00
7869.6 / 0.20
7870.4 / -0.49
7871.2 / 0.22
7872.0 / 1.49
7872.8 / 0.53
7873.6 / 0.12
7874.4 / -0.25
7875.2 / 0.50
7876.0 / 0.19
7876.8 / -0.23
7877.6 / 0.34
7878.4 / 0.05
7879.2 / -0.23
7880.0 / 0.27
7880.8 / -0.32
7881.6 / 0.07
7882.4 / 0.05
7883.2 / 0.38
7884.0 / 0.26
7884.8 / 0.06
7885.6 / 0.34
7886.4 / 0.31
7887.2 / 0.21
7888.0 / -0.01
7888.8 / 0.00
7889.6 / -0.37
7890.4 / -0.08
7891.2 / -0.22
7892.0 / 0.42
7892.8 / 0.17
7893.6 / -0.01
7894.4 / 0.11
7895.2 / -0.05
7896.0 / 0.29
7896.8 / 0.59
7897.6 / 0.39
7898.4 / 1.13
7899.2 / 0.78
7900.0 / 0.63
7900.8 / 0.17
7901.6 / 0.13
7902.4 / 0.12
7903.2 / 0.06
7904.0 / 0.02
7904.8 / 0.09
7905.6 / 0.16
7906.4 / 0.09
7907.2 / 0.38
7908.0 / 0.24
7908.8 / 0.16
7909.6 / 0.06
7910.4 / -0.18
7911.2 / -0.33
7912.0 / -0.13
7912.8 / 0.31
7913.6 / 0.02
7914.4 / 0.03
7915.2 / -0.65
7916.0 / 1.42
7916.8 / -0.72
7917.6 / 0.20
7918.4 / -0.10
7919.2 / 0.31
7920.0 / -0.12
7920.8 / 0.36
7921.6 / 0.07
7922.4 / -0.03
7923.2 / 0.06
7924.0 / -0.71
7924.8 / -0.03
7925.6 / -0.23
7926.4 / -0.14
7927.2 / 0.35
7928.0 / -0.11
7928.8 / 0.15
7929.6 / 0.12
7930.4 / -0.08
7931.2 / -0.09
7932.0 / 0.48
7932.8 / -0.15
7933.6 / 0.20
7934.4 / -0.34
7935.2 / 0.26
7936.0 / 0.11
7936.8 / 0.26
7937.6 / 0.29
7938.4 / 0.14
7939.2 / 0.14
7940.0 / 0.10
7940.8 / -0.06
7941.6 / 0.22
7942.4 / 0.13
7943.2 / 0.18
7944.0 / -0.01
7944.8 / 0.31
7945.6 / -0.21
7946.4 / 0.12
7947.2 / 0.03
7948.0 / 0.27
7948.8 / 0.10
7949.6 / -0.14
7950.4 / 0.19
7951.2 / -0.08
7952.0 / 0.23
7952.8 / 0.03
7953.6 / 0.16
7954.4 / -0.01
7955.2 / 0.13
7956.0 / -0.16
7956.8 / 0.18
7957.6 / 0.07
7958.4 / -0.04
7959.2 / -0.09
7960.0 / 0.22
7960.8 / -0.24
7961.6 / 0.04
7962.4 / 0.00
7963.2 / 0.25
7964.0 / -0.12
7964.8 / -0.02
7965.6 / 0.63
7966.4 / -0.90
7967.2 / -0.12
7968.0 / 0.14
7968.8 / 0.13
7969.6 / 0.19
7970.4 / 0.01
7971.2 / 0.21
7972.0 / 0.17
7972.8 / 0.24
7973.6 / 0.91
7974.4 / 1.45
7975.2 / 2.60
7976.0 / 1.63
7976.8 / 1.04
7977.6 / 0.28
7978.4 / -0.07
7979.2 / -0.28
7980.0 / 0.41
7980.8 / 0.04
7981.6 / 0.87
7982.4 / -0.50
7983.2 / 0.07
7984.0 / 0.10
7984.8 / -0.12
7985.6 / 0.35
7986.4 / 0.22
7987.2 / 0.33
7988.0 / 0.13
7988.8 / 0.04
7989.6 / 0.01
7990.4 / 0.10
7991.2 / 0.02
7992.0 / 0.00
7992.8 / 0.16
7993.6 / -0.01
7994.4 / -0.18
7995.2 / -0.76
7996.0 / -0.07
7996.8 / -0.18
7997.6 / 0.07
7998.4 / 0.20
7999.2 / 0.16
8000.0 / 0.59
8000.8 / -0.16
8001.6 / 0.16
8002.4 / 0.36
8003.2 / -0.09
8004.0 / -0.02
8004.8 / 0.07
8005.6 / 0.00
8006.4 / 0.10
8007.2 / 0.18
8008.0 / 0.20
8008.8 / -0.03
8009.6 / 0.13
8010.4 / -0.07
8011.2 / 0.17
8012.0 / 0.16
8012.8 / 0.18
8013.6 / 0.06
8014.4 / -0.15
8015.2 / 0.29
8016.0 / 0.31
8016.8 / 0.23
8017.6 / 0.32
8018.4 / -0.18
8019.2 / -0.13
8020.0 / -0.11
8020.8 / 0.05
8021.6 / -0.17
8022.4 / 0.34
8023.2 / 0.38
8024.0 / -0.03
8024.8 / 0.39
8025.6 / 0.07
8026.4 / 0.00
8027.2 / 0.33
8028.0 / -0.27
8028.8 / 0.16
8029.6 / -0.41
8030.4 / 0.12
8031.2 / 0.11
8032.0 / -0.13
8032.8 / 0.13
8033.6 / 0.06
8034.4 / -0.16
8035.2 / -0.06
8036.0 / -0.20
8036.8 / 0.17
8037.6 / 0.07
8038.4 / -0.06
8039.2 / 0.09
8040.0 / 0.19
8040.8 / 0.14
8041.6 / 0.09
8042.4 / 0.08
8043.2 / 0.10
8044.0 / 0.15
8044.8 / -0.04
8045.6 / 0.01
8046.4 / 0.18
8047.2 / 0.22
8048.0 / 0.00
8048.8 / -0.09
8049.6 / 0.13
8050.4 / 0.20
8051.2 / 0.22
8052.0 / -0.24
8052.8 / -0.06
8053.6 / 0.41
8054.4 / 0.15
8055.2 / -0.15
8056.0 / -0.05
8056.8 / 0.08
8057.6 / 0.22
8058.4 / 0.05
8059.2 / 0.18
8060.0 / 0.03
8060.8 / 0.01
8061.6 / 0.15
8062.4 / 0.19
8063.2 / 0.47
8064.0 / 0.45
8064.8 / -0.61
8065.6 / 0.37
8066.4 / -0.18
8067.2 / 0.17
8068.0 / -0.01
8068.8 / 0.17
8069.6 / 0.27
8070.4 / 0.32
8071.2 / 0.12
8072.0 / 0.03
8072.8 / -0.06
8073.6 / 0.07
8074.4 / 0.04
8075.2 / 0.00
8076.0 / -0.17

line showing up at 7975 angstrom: [O III] 5007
